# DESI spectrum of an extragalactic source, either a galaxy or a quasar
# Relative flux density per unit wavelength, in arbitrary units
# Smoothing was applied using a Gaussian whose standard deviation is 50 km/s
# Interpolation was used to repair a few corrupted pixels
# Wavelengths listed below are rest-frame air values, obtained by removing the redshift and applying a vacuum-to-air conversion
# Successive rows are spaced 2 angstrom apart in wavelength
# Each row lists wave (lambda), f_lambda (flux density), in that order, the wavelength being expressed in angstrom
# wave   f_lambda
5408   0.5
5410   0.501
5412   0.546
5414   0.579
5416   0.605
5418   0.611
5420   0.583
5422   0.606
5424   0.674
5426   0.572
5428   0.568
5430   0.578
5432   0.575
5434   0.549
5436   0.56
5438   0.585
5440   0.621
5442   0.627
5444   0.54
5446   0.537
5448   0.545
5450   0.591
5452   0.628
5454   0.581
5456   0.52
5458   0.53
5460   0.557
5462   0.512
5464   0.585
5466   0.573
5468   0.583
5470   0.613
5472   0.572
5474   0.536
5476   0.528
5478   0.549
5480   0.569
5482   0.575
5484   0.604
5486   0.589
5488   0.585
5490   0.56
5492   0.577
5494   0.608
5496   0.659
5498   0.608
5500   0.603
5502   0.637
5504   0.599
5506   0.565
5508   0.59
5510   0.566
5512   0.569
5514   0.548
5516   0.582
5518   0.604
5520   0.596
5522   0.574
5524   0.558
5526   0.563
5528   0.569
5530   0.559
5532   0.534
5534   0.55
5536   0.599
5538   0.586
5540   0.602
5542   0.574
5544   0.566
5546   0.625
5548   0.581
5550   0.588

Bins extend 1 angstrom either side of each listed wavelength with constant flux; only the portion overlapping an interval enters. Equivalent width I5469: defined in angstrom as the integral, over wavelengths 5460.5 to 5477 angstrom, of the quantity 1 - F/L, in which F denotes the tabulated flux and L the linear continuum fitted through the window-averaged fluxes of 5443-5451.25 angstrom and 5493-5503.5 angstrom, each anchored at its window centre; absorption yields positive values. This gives 0.6 angstrom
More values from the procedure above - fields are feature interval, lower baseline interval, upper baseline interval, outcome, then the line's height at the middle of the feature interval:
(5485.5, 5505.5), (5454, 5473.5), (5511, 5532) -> -1.26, 0.566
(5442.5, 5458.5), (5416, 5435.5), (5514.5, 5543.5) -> 0.67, 0.587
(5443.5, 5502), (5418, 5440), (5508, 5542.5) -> 0.67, 0.581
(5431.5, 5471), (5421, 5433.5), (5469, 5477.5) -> 0.43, 0.577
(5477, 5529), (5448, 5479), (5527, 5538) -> -1.93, 0.564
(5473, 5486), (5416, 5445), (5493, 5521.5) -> 0.67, 0.593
